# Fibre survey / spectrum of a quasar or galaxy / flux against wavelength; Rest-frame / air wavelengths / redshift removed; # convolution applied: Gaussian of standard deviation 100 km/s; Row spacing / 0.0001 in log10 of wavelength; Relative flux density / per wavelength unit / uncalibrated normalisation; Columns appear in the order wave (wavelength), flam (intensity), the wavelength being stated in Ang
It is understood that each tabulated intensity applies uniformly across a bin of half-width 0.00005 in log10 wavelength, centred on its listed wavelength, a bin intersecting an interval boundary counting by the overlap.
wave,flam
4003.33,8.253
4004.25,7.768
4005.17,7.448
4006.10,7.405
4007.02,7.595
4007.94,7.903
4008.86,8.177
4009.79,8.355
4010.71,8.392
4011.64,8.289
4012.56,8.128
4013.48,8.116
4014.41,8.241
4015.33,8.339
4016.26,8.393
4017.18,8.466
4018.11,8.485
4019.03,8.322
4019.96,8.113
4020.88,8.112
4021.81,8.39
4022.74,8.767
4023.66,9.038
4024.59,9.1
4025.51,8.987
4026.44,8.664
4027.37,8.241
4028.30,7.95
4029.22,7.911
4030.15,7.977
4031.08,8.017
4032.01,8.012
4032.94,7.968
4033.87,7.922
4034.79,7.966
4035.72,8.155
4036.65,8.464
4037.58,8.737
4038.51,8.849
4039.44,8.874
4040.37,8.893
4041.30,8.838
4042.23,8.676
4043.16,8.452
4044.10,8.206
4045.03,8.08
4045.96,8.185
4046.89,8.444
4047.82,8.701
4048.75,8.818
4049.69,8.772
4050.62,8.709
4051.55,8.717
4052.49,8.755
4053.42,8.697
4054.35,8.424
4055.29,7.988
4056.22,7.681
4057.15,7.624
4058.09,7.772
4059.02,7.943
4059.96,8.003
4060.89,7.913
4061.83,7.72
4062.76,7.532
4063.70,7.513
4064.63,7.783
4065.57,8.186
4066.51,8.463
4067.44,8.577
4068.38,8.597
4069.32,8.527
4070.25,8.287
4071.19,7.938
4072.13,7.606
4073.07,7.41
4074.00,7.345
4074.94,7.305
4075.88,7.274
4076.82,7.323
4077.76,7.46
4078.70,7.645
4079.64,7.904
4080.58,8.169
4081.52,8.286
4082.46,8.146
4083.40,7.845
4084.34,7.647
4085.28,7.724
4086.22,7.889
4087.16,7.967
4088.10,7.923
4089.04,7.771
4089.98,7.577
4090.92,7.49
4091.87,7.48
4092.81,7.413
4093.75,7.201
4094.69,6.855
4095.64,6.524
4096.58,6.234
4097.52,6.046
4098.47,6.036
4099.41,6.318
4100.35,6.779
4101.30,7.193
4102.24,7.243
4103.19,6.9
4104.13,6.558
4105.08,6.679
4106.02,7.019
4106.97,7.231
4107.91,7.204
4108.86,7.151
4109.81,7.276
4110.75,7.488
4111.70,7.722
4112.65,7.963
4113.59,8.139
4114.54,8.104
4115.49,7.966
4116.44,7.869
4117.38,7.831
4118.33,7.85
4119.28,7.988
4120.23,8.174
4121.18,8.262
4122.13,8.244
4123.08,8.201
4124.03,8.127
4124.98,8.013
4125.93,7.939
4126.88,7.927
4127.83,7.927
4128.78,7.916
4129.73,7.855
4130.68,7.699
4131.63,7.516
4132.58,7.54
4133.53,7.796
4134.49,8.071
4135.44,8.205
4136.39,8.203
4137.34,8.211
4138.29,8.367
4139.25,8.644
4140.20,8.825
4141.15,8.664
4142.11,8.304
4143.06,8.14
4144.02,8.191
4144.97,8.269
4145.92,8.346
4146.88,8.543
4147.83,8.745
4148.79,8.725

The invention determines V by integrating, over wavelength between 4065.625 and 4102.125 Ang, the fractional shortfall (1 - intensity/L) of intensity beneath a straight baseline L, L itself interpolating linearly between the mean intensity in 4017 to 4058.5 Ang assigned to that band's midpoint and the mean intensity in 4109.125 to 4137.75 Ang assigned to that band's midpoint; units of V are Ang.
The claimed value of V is 2.8 Ang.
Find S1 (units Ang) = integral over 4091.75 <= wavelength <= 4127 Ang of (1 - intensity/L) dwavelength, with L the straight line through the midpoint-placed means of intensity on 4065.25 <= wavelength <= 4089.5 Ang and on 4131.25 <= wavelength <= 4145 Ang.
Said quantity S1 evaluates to 2.9 Ang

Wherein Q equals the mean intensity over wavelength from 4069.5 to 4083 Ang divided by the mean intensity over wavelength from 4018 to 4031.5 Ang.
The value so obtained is 0.92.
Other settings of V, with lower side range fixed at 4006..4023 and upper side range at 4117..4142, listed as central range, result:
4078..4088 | 0.3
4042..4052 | -0.4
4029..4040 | -0.1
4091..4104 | 2.1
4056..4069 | 0.3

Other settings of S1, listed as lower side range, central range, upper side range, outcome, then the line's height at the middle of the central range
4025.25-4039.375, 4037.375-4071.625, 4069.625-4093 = -1.3 Ang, 8.02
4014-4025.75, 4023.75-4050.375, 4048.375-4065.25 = -0.3 Ang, 8.34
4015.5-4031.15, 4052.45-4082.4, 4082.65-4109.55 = -1.1 Ang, 7.65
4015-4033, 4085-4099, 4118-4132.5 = 1.6 Ang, 8.1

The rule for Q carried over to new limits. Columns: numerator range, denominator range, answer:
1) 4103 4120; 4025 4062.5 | 0.90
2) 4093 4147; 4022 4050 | 0.91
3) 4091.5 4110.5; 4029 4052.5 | 0.82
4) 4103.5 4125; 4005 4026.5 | 0.93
